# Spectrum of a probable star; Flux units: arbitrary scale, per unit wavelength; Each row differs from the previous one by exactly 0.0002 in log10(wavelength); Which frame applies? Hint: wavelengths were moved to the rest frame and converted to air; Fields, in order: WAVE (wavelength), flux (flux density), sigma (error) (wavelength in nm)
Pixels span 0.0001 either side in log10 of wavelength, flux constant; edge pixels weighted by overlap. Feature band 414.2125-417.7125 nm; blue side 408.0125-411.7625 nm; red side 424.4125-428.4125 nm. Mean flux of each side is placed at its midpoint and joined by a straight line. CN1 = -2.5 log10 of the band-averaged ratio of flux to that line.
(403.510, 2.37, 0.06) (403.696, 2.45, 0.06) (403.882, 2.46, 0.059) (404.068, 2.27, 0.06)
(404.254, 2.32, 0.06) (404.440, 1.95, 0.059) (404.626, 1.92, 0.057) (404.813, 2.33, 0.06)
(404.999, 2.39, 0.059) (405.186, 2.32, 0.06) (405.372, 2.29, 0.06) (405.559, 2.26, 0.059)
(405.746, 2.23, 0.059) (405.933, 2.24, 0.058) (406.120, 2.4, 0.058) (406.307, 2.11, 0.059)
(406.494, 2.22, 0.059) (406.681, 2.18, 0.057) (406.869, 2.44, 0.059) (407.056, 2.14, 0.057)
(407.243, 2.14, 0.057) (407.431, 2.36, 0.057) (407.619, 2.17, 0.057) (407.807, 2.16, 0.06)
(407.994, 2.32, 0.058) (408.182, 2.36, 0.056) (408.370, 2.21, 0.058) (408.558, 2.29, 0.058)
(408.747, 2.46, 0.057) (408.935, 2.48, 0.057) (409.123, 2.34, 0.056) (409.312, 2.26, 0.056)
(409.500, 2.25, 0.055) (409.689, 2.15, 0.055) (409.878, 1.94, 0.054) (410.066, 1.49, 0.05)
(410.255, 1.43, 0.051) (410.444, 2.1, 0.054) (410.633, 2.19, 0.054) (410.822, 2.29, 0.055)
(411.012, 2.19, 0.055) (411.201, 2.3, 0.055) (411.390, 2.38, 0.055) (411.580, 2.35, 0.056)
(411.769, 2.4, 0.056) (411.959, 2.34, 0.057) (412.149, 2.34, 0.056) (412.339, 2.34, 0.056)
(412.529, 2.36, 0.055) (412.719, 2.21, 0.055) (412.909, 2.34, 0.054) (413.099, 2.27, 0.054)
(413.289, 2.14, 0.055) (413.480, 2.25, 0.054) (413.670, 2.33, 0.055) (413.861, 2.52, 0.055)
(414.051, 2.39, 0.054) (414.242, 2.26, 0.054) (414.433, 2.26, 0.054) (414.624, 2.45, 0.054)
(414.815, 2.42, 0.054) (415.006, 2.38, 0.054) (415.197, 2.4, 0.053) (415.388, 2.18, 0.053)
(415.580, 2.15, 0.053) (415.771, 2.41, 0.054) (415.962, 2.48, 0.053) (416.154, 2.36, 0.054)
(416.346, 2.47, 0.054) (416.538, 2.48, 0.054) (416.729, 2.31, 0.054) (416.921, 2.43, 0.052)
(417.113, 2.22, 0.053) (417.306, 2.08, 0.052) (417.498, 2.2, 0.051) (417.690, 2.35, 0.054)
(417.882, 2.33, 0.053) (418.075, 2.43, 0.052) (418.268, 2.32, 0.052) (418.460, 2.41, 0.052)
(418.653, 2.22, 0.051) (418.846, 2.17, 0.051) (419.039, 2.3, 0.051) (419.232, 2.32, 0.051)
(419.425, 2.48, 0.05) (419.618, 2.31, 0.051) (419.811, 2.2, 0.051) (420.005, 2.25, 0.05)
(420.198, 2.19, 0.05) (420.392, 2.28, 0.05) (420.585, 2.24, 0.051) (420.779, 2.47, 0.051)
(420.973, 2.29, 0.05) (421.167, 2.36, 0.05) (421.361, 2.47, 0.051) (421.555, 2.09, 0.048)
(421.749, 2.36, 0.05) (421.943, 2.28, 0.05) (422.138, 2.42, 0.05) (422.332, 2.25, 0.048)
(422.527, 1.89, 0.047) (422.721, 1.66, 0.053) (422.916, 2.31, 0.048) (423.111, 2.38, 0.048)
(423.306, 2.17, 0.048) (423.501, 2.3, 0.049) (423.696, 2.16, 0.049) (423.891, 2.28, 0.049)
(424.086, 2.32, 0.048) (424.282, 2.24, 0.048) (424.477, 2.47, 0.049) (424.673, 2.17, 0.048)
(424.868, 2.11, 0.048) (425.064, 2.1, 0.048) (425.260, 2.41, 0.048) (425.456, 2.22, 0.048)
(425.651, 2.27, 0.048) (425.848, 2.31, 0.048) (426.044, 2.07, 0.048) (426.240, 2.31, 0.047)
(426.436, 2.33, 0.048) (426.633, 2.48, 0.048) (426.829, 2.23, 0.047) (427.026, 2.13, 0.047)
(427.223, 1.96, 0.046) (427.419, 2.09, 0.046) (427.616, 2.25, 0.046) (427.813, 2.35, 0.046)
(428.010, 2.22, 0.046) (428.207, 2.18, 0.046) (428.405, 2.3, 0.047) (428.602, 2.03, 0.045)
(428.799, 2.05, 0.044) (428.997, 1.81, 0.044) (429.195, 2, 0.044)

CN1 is -0.06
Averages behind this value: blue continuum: 2.19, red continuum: 2.23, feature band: 2.33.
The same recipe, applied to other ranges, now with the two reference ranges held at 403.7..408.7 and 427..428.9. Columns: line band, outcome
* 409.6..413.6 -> 0.02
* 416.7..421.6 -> -0.05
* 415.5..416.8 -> -0.08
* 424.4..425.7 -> -0.04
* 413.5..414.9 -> -0.07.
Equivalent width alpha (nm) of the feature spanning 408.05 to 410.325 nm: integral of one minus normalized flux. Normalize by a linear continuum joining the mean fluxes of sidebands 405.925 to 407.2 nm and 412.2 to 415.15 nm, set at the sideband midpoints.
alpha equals 0.13 nm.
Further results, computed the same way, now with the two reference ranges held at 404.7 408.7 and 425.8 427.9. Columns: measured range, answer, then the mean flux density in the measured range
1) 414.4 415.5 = -0.05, 2.35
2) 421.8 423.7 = 0.04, 2.19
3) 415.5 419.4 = -0.14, 2.33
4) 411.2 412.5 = -0.06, 2.35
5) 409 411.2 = 0.18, 2.07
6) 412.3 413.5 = -0.01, 2.27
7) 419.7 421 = -0.02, 2.27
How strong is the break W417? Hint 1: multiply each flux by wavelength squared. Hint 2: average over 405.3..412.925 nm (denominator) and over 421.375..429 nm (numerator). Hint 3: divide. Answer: 1.1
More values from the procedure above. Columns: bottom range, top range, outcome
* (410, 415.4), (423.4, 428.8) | 1.05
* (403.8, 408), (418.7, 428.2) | 1.09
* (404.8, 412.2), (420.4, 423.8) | 1.07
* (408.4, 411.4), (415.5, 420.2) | 1.12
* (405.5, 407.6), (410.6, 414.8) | 1.06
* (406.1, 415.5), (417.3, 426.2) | 1.06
